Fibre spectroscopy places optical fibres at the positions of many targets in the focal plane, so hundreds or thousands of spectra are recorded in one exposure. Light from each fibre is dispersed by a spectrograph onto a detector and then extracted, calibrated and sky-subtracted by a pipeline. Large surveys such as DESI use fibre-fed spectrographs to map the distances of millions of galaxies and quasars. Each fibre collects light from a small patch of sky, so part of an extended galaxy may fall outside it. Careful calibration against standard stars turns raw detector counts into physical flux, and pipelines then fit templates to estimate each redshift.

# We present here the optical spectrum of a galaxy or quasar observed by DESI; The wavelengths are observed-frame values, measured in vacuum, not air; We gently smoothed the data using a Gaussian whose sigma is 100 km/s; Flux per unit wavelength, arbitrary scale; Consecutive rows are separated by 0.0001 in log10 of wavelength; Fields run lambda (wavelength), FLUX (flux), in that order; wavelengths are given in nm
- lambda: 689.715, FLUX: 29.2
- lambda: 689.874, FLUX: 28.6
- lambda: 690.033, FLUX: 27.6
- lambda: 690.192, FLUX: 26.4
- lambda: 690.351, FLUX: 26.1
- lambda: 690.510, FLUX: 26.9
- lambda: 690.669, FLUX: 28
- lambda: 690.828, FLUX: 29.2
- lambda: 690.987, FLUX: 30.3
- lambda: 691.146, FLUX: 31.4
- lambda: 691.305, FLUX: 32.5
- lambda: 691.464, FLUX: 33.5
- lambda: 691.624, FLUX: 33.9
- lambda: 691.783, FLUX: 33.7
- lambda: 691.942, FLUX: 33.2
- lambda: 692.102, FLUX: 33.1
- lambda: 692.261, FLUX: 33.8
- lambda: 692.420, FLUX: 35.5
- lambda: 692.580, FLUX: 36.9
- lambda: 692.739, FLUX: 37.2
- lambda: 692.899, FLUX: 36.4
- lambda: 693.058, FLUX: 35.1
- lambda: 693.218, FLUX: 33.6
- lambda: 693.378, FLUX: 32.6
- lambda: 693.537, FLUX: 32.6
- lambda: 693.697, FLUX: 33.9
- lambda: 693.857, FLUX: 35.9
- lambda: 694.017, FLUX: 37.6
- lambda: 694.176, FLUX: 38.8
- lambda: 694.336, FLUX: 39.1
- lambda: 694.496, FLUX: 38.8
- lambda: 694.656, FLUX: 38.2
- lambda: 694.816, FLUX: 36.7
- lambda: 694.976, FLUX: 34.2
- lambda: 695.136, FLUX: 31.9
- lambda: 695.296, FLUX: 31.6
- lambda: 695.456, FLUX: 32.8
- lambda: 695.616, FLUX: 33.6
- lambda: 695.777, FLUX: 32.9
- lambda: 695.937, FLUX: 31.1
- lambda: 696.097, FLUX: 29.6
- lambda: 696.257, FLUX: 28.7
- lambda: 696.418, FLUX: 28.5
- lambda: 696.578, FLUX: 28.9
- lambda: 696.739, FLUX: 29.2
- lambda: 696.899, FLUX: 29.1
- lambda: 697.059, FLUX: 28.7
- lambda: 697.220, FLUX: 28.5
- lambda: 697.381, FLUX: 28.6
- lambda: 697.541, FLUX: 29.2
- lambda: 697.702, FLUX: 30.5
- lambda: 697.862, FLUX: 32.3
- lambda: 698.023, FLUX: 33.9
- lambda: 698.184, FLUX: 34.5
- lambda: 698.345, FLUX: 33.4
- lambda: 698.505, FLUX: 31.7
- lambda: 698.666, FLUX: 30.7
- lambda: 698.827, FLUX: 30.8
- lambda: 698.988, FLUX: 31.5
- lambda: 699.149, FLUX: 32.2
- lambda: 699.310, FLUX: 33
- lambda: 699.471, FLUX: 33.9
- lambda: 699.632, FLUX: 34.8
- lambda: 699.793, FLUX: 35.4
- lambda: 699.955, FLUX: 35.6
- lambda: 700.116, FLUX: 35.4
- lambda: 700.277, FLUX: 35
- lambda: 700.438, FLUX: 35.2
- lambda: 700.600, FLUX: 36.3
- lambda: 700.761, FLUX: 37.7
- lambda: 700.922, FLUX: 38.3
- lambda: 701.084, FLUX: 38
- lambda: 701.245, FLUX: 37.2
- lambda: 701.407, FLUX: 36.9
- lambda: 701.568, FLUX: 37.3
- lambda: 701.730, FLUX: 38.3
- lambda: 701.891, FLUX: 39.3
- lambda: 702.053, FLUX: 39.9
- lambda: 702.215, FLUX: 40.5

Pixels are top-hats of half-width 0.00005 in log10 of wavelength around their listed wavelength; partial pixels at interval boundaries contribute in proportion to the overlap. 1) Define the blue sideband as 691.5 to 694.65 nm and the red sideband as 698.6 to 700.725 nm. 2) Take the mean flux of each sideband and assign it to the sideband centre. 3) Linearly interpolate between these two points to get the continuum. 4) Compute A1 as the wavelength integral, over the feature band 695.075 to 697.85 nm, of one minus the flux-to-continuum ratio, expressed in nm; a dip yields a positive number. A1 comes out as 0.353 nm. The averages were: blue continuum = 35.4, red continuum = 33.9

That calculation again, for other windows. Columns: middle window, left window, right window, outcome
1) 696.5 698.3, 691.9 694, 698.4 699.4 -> 0.12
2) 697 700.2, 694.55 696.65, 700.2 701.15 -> 0.25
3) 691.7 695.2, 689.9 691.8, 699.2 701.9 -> -0.43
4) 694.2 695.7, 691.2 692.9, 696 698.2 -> -0.17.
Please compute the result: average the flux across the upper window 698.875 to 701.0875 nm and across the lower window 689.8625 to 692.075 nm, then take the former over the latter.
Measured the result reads 1.16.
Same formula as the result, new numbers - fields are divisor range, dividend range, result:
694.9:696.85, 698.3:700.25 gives 1.07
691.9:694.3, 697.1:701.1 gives 0.95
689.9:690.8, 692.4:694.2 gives 1.30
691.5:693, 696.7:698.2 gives 0.87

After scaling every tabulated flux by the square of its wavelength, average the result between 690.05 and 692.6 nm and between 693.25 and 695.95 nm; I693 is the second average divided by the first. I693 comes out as 1.13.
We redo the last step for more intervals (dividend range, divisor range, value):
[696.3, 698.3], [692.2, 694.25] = 0.86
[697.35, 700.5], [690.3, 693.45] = 1.03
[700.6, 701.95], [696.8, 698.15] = 1.26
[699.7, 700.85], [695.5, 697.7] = 1.21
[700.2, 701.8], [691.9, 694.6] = 1.06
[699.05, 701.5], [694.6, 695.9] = 1.07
